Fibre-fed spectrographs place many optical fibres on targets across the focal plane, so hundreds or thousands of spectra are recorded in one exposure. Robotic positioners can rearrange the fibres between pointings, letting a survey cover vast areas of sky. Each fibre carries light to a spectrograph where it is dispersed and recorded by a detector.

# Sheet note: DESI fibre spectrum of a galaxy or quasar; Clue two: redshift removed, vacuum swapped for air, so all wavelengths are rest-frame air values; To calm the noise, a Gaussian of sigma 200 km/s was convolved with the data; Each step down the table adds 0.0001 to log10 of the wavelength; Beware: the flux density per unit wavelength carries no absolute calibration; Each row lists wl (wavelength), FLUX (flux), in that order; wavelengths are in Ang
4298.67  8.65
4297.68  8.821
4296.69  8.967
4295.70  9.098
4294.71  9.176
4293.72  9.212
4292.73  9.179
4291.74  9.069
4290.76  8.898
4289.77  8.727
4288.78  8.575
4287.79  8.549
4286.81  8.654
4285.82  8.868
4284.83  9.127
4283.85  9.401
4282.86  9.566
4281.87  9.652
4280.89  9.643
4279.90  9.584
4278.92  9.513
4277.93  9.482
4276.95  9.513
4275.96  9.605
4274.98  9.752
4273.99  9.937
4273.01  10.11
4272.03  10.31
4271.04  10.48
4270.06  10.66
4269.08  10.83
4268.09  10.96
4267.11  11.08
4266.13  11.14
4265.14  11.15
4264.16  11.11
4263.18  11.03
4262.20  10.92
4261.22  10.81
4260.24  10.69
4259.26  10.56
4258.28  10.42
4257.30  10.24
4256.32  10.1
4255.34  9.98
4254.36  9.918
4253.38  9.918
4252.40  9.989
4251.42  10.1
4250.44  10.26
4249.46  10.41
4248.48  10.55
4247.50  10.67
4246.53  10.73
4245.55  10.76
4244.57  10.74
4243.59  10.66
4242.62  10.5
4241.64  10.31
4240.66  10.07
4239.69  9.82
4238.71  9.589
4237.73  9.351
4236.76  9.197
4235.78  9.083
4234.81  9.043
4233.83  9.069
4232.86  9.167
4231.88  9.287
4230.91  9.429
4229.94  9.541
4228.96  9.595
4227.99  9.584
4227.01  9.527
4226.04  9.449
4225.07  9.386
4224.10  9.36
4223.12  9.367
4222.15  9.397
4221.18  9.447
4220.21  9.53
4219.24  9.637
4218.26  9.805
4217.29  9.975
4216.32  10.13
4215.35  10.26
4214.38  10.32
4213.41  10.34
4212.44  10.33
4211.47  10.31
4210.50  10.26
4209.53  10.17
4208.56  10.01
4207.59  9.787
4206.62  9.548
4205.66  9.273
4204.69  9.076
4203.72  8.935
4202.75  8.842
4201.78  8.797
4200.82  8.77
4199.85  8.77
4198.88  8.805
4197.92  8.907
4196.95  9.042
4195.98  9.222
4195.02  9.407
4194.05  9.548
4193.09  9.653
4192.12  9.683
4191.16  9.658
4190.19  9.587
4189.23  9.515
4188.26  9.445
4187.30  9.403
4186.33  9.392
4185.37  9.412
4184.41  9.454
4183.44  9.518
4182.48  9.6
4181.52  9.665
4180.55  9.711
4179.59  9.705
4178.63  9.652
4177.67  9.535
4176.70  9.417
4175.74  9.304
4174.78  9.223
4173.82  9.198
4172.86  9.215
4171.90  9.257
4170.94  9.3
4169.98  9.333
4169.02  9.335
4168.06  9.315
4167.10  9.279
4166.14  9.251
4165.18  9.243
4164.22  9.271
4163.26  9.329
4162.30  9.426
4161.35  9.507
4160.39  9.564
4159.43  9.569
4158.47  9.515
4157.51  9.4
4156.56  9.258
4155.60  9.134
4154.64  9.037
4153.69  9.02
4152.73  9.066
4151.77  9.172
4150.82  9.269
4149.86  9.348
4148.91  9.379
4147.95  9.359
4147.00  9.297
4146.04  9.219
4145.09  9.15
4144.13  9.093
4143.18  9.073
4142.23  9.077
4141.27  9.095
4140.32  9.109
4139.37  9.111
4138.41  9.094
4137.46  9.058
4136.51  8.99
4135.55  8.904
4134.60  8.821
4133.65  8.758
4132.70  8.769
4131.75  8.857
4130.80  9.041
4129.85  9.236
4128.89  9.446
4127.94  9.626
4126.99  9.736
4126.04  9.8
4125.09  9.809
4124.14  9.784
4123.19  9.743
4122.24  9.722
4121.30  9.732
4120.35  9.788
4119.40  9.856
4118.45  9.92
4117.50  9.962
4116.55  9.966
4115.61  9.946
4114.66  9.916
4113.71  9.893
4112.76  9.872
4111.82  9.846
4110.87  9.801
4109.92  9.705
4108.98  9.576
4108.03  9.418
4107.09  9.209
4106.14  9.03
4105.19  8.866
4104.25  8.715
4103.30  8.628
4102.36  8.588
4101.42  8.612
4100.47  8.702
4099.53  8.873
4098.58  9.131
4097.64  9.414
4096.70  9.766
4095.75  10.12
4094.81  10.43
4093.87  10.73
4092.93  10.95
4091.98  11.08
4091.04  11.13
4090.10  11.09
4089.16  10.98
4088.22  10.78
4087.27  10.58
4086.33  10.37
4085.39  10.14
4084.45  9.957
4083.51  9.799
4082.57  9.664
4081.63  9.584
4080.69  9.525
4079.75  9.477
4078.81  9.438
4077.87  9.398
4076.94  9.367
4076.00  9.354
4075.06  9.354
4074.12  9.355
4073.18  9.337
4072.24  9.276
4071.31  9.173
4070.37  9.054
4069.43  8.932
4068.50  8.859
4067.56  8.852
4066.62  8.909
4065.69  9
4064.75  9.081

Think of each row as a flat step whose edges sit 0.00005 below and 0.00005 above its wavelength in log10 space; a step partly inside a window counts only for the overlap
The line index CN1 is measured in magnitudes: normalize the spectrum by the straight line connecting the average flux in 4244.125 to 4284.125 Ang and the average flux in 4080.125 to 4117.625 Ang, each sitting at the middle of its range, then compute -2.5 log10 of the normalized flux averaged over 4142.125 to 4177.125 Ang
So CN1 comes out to 0.08 mag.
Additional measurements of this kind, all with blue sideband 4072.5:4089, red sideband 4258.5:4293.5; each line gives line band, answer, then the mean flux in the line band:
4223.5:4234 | 0.05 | 9.41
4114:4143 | 0.04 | 9.42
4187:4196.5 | 0.04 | 9.52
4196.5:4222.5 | 0.03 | 9.58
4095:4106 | 0.08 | 9.07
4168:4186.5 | 0.04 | 9.43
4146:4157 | 0.07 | 9.21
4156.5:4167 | 0.05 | 9.4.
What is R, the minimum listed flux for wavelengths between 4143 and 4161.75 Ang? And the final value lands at 9.02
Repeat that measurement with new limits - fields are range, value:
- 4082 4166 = 8.588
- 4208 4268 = 9.043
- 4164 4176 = 9.198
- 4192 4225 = 8.77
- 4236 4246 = 9.197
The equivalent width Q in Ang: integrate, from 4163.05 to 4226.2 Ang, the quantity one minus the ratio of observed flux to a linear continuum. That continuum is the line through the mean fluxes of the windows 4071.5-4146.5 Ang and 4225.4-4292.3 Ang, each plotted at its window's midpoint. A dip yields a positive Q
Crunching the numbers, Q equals 1.8 Ang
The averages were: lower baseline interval 9.57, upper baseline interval 9.92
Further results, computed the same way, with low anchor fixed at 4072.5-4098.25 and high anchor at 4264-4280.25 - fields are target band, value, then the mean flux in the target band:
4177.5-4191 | 0.8 Ang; 9.54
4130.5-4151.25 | 2.1 Ang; 9.09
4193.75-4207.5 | 1.5 Ang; 9.08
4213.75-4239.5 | 1.8 Ang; 9.53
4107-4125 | 0.5 Ang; 9.79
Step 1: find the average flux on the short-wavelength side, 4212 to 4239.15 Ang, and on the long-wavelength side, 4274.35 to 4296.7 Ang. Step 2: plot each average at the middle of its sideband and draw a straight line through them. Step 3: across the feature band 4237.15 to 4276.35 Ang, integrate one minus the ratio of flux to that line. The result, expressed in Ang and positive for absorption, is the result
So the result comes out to -4.2 Ang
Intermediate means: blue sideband 9.58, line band 10.4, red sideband 9.22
